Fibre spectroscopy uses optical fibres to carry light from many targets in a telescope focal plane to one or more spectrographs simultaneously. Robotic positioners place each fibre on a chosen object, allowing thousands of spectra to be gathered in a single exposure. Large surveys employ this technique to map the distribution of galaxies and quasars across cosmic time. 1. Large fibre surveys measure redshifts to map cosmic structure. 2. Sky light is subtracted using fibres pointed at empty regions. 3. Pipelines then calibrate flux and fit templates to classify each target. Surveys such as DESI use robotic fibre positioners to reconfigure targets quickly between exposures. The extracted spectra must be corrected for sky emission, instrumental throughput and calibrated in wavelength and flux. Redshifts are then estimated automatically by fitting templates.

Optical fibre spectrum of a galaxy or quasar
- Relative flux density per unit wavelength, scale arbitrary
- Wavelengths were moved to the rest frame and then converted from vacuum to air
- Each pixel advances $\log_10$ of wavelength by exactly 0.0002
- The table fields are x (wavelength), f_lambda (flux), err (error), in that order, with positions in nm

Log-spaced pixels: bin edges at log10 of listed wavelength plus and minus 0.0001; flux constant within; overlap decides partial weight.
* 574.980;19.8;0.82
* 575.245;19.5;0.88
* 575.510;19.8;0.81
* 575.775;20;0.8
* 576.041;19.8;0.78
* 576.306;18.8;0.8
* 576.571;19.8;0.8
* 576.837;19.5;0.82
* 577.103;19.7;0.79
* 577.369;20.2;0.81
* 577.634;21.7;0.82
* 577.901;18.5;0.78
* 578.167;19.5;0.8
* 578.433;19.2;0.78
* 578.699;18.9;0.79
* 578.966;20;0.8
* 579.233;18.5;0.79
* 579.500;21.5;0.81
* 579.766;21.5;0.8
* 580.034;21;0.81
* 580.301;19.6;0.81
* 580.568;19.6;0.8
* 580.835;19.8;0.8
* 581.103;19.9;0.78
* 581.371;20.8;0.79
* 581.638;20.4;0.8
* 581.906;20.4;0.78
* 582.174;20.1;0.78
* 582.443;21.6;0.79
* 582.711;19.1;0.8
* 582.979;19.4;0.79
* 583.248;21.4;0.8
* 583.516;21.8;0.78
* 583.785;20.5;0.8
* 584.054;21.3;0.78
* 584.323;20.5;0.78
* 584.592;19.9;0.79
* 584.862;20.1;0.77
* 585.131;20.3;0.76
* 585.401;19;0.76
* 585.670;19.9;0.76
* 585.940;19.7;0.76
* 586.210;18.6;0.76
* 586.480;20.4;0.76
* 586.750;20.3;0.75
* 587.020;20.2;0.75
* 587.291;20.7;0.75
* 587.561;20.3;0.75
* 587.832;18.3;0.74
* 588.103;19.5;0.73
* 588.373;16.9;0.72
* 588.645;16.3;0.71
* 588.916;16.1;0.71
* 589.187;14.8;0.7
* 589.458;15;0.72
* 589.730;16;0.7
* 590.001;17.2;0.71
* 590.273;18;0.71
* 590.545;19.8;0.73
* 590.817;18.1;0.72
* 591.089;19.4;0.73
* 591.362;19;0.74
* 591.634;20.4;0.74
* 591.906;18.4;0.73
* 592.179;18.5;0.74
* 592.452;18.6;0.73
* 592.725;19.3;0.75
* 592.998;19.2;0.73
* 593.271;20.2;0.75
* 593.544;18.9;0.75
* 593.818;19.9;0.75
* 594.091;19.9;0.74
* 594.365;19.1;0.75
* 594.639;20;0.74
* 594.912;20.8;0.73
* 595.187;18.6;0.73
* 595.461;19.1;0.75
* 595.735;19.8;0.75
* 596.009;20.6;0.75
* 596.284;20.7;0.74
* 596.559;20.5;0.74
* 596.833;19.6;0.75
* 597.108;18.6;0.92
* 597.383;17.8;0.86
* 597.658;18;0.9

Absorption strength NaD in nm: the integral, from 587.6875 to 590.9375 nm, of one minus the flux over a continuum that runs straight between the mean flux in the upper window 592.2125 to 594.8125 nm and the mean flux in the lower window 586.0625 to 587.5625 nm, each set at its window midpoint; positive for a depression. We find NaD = 0.436 nm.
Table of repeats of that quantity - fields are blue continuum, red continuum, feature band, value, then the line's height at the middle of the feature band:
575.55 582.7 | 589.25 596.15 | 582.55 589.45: 0.04 nm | 19.4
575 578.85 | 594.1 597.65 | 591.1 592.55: 0.04 nm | 19.6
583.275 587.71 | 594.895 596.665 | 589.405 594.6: 0.33 nm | 20.1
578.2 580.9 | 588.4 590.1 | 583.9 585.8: -0.26 nm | 17.8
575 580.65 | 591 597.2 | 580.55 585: -0.15 nm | 19.7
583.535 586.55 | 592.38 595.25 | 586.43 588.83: 0.10 nm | 19.9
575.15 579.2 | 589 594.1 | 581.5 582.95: -0.08 nm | 19.2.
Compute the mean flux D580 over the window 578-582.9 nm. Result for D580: 20.1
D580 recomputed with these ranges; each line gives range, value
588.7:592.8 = 17.9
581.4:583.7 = 20.5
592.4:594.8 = 19.5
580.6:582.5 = 20.3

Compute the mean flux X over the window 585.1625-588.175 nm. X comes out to 19.7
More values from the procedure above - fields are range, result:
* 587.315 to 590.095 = 17.2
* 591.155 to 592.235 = 19.1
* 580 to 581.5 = 20.1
